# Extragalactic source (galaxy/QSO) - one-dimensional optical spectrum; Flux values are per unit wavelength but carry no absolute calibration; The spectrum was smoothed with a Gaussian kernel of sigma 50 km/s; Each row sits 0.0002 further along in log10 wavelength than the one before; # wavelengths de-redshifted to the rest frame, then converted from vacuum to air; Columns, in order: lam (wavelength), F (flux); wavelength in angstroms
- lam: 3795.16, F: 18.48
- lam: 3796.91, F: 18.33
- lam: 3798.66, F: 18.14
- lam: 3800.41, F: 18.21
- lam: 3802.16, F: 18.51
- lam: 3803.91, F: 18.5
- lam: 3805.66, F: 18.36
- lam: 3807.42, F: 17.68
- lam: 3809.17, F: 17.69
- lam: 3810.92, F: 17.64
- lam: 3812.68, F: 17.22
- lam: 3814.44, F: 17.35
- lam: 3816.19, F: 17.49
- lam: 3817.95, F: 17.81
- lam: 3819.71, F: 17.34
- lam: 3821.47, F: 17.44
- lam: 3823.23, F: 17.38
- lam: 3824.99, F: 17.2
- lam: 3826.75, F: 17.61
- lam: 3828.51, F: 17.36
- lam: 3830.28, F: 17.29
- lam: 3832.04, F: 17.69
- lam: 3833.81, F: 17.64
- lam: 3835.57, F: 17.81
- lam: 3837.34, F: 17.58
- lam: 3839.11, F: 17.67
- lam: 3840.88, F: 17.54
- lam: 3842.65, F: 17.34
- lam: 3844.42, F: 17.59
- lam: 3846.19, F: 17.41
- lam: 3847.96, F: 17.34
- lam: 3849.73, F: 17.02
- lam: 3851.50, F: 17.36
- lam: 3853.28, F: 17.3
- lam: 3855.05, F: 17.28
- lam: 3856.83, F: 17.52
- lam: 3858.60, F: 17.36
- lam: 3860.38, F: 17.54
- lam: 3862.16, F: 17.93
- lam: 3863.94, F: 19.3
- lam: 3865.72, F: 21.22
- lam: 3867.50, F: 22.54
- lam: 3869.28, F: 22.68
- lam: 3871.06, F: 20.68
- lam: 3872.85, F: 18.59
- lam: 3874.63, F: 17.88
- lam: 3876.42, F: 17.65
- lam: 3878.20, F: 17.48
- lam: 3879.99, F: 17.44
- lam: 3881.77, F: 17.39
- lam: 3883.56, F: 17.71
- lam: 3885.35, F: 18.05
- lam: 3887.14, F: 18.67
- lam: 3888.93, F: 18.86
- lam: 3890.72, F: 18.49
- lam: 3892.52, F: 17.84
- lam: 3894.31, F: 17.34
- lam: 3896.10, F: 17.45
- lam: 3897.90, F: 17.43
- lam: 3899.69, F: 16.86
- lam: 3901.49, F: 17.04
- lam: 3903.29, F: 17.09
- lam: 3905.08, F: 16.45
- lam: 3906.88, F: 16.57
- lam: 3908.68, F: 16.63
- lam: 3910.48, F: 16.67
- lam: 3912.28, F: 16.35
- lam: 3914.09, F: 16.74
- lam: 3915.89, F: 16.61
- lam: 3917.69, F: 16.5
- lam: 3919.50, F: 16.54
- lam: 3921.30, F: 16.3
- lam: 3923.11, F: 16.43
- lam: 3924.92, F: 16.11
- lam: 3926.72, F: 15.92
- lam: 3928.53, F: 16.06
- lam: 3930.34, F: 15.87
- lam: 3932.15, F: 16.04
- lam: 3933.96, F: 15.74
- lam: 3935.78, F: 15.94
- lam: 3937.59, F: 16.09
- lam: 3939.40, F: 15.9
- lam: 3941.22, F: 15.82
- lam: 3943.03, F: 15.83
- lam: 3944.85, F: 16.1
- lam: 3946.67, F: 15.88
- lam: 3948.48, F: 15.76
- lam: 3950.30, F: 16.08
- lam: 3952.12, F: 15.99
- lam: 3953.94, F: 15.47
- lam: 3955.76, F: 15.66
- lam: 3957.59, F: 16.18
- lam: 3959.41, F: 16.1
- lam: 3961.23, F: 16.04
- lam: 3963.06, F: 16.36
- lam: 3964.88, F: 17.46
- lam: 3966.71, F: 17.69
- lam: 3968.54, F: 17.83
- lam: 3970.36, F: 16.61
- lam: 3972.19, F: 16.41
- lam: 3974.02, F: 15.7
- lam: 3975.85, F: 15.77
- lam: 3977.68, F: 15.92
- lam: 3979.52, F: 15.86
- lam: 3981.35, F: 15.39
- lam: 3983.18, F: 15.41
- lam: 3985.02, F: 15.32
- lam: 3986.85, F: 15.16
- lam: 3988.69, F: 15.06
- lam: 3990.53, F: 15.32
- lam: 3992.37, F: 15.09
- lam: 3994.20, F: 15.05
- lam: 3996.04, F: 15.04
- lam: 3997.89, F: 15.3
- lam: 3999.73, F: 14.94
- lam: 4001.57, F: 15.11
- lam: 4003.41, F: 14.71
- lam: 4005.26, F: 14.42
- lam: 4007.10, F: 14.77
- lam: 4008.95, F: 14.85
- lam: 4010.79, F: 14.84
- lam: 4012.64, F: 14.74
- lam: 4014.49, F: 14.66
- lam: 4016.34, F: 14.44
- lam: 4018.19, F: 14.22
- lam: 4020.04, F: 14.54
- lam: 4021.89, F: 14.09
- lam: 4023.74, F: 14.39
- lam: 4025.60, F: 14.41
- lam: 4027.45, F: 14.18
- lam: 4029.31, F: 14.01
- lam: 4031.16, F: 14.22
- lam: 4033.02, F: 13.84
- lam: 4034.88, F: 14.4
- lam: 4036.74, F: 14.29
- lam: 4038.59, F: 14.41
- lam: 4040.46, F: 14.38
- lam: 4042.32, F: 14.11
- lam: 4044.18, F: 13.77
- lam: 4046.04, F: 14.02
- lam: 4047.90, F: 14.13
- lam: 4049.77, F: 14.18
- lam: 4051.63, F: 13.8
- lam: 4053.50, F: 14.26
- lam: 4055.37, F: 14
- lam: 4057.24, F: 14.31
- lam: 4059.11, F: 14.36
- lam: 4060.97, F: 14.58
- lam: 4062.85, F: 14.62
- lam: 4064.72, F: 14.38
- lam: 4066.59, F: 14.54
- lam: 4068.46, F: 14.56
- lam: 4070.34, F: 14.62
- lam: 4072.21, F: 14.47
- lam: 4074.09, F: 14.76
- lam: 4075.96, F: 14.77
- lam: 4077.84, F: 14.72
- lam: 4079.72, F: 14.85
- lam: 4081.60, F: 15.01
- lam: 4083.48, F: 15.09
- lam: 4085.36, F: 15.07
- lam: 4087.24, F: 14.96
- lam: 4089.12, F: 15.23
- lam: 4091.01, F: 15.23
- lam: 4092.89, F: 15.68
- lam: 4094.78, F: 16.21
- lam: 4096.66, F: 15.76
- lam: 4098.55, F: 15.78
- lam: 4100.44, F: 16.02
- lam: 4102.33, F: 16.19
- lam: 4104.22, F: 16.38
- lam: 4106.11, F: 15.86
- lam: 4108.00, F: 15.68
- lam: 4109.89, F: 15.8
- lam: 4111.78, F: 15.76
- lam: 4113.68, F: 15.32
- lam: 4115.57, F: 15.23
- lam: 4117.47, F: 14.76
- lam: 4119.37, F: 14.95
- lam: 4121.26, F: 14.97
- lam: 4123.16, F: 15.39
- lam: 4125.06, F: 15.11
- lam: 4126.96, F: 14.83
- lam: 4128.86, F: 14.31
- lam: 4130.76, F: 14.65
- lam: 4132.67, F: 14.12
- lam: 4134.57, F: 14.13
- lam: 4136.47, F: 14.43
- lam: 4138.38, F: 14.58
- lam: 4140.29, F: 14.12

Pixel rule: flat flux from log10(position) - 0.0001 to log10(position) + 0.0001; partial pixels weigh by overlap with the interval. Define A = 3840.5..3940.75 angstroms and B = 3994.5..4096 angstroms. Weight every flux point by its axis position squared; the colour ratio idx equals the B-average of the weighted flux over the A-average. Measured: 0.9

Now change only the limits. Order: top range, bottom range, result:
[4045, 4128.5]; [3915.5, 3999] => 1.00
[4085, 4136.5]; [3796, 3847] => 1.00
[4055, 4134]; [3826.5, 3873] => 0.93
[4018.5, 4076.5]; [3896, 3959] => 0.93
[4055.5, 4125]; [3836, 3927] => 0.95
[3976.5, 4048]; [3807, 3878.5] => 0.89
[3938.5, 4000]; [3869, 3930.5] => 0.95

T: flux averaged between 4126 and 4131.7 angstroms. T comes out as 14.6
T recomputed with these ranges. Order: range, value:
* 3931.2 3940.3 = 15.9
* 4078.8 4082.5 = 14.9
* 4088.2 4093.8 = 15.4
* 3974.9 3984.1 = 15.7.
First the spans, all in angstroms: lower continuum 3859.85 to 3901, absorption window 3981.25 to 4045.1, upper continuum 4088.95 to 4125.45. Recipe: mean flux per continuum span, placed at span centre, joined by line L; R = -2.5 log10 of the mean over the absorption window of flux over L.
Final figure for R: 0.150 mag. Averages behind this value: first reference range 18.6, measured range 14.6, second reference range 15.6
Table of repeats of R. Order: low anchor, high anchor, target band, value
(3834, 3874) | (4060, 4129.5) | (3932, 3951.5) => 0.08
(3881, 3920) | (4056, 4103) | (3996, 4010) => 0.08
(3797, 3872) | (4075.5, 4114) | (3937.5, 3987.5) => 0.05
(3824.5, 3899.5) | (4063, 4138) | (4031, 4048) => 0.12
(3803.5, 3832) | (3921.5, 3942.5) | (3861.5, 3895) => -0.13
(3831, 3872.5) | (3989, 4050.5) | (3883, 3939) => 0.01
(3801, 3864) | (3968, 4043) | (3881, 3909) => -0.06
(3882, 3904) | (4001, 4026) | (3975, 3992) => -0.01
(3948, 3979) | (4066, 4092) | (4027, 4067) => 0.08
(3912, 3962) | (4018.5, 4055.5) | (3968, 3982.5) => -0.05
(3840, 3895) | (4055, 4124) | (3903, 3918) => 0.07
